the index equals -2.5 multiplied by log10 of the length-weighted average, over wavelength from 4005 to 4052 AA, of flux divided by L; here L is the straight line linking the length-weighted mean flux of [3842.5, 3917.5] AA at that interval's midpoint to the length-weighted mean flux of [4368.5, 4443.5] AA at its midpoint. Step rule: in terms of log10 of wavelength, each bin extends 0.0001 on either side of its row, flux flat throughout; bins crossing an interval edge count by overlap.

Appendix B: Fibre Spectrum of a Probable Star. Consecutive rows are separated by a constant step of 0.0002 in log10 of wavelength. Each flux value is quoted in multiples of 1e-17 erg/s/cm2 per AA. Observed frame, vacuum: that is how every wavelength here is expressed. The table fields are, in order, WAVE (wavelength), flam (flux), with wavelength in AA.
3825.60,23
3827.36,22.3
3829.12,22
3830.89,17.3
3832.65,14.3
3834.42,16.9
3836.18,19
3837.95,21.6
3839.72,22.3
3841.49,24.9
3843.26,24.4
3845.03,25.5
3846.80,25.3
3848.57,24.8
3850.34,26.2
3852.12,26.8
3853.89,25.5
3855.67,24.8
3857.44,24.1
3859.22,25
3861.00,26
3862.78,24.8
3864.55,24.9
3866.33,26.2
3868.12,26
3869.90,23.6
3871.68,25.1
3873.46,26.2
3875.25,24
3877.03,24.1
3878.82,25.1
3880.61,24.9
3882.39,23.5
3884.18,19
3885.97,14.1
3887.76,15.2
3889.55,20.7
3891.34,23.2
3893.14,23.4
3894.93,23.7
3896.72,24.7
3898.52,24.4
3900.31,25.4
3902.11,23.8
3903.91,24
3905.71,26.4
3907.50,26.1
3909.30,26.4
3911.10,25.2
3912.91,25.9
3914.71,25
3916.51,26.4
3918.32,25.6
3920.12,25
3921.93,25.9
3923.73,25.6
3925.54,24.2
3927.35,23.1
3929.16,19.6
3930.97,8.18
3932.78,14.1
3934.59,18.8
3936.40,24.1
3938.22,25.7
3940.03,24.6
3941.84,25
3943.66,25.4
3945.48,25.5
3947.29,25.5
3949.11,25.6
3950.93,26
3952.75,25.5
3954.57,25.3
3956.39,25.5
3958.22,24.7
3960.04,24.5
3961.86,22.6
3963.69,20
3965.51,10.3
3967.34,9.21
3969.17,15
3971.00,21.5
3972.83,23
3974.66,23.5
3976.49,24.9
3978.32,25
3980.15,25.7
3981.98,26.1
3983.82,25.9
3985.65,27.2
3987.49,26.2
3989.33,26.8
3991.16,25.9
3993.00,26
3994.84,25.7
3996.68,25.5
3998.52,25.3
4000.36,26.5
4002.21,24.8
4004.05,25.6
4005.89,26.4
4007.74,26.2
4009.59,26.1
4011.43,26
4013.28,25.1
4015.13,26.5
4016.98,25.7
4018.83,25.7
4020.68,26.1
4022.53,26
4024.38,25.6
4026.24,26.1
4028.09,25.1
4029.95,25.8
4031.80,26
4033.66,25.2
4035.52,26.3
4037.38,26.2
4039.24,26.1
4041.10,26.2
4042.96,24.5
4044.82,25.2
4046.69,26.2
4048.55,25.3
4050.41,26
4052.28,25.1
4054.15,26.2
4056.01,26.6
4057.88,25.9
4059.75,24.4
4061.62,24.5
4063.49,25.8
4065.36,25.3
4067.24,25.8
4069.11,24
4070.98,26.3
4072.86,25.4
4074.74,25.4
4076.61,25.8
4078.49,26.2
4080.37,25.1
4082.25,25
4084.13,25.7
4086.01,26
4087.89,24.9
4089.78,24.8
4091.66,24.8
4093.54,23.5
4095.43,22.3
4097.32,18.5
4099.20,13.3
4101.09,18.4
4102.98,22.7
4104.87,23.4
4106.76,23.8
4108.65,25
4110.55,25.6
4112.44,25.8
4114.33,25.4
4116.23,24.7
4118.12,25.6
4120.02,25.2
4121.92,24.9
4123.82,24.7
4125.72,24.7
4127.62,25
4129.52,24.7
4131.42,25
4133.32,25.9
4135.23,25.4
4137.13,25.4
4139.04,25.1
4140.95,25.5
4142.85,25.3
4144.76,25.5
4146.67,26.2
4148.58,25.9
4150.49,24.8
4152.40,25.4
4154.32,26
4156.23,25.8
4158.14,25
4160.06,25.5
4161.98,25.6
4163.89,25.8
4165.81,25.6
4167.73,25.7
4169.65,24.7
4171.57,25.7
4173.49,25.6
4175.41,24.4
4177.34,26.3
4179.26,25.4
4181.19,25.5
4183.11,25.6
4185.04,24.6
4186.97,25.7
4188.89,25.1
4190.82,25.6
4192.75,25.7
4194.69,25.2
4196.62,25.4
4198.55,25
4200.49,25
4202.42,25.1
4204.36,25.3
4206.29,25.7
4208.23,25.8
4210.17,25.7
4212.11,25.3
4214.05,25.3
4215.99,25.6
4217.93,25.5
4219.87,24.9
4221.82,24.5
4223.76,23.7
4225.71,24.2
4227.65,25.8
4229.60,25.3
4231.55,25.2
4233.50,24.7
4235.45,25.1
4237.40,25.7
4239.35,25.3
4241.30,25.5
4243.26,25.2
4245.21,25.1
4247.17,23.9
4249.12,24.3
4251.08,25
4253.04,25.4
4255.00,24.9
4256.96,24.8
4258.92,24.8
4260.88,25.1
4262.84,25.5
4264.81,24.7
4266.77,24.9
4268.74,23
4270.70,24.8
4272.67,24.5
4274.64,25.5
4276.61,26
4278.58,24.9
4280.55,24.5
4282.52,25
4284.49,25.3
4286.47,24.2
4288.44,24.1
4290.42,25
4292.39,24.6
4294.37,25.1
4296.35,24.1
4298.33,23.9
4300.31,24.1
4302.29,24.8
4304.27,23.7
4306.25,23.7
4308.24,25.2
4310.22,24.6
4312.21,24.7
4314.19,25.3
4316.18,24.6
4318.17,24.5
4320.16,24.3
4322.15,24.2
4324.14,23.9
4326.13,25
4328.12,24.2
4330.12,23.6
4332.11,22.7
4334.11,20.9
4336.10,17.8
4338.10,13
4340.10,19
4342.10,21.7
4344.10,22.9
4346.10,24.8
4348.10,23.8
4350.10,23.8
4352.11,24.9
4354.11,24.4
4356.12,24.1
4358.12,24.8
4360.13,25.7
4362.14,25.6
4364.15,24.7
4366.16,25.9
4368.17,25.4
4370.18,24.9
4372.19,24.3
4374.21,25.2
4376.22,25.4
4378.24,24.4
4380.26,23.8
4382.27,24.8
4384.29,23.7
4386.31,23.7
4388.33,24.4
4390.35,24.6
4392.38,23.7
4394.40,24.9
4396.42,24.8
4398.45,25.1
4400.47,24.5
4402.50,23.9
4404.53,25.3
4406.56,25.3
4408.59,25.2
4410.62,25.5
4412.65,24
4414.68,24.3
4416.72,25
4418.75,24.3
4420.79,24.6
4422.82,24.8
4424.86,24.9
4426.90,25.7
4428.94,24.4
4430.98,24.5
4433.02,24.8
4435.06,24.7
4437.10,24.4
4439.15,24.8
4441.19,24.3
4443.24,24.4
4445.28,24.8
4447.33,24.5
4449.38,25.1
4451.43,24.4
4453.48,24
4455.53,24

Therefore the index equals -0.06 mag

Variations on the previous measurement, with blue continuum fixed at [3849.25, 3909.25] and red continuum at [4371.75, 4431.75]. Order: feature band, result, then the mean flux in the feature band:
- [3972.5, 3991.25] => -0.06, 25.5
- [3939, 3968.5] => 0.06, 22.8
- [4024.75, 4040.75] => -0.07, 25.8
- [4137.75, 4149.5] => -0.05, 25.6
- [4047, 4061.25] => -0.06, 25.6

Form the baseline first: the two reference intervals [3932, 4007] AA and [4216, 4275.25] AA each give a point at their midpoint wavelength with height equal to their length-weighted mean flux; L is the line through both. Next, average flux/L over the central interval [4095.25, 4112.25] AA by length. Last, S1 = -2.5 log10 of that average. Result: 0.13 mag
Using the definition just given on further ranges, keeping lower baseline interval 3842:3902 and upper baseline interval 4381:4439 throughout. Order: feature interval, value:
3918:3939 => 0.12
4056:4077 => -0.05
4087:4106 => 0.12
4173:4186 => -0.04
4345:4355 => 0.01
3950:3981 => 0.10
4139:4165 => -0.05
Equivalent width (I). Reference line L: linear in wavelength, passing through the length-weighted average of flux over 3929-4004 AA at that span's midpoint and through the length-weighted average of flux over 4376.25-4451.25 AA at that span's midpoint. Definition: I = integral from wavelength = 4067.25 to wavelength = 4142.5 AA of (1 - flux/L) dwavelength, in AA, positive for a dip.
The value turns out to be -2.4 AA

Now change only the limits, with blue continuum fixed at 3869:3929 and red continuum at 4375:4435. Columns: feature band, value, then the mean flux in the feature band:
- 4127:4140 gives -0.54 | 25.2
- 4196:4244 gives -1.65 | 25.2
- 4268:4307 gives -0.16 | 24.6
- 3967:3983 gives 1.31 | 22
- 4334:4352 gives 2.56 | 21.1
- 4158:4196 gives -1.78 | 25.4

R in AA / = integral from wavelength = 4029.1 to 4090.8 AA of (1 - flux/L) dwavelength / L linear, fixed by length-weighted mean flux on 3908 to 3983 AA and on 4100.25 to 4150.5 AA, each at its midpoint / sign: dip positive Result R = -3.7 AA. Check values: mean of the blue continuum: 22.9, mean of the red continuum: 24.8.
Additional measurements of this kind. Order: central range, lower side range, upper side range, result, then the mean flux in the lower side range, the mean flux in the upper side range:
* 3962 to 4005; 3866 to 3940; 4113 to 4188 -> 1.1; 23.2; 25.4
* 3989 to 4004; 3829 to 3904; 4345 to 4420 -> -1.4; 23.2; 24.7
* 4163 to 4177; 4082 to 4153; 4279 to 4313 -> -0.6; 24.3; 24.5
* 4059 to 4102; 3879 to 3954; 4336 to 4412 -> -0.7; 23.3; 24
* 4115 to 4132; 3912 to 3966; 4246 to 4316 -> -0.7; 23.2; 24.7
